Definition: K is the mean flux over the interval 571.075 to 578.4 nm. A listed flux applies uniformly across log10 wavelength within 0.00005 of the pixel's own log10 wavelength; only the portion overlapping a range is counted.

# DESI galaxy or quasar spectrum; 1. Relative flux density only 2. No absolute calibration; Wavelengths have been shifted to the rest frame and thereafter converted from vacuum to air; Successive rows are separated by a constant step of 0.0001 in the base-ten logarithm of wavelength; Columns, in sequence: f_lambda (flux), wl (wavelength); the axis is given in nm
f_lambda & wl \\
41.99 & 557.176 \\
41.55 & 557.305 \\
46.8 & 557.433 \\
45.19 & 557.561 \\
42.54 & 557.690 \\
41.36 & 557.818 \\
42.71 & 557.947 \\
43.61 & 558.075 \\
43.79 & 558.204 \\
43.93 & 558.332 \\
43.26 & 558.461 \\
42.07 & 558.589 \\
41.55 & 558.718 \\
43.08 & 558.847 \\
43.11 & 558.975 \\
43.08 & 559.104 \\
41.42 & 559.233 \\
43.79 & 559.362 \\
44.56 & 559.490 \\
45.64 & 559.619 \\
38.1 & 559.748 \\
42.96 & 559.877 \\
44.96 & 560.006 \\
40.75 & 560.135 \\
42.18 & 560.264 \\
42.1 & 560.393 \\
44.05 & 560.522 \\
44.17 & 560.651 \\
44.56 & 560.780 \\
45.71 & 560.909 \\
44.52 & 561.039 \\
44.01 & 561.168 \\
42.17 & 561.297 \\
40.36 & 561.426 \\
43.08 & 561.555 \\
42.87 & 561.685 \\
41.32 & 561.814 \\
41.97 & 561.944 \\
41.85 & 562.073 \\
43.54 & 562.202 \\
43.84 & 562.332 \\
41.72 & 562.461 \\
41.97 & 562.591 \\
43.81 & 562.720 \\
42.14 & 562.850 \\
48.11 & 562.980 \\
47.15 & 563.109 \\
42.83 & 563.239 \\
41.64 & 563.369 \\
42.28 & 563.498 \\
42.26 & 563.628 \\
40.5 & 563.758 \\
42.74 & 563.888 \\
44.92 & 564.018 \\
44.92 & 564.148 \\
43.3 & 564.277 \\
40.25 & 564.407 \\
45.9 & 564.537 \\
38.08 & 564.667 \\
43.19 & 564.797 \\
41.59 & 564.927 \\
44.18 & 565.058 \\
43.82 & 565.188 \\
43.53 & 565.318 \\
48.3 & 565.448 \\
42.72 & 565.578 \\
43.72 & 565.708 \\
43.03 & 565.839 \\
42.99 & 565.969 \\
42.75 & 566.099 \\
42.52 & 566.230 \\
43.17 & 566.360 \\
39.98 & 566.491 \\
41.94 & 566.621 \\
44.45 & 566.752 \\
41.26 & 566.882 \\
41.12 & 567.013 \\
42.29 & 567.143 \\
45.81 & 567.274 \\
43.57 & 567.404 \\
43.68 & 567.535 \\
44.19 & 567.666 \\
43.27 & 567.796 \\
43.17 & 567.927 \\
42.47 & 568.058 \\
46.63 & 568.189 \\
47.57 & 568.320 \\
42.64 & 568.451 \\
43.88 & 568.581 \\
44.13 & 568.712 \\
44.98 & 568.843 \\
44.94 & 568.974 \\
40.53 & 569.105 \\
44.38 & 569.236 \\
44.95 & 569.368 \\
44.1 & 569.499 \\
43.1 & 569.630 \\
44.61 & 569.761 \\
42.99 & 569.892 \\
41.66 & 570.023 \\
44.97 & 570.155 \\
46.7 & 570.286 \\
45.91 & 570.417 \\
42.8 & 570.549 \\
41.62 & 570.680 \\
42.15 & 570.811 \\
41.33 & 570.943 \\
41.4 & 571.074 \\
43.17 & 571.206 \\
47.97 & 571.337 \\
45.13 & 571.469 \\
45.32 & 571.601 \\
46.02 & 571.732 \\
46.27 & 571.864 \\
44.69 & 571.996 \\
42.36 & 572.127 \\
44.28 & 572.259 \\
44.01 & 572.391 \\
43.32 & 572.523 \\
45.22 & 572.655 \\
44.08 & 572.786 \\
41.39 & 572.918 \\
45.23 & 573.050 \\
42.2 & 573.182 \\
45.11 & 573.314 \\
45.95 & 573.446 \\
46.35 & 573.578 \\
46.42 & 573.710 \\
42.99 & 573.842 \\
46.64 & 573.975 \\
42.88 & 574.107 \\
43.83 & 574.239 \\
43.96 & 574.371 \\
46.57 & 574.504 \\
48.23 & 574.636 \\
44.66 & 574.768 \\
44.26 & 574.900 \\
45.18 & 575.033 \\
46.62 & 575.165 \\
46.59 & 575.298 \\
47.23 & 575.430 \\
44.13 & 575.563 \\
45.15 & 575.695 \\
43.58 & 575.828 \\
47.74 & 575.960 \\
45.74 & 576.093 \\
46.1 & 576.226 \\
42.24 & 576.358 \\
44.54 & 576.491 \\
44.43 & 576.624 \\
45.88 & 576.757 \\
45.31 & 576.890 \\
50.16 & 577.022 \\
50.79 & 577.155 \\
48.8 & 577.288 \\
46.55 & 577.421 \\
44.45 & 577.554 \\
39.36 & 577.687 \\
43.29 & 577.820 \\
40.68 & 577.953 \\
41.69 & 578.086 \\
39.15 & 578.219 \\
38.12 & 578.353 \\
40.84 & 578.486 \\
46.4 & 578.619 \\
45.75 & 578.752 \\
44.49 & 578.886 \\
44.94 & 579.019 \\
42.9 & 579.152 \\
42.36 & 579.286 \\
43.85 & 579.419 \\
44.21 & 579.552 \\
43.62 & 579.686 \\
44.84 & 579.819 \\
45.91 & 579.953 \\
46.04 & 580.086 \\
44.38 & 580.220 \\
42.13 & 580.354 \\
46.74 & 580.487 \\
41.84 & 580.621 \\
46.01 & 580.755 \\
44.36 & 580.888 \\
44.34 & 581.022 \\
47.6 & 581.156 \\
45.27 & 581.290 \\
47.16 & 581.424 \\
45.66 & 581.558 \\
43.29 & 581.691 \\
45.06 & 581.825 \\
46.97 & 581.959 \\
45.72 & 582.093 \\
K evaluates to 44.7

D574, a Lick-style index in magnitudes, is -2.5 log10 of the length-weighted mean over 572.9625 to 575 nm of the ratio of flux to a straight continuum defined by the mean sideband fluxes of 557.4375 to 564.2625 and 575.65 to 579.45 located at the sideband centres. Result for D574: -0.02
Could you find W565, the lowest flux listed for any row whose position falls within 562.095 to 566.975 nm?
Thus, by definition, 38.08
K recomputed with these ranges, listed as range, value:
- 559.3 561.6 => 43.2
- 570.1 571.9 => 44.3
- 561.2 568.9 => 43.2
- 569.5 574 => 44.2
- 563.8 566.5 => 43.2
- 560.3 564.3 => 43.2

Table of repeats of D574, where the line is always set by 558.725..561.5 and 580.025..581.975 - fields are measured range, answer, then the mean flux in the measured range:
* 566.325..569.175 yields 0.009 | 43.4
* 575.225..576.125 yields -0.028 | 45.7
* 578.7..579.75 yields 0.023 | 44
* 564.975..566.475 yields 0.002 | 43.5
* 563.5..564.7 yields 0.021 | 42.6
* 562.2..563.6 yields -0.004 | 43.5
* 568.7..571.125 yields 0.012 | 43.5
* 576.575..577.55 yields -0.061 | 47.3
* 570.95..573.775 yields -0.006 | 44.5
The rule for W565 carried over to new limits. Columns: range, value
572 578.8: 38.12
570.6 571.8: 41.33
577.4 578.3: 39.15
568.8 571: 40.53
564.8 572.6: 39.98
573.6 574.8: 42.88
